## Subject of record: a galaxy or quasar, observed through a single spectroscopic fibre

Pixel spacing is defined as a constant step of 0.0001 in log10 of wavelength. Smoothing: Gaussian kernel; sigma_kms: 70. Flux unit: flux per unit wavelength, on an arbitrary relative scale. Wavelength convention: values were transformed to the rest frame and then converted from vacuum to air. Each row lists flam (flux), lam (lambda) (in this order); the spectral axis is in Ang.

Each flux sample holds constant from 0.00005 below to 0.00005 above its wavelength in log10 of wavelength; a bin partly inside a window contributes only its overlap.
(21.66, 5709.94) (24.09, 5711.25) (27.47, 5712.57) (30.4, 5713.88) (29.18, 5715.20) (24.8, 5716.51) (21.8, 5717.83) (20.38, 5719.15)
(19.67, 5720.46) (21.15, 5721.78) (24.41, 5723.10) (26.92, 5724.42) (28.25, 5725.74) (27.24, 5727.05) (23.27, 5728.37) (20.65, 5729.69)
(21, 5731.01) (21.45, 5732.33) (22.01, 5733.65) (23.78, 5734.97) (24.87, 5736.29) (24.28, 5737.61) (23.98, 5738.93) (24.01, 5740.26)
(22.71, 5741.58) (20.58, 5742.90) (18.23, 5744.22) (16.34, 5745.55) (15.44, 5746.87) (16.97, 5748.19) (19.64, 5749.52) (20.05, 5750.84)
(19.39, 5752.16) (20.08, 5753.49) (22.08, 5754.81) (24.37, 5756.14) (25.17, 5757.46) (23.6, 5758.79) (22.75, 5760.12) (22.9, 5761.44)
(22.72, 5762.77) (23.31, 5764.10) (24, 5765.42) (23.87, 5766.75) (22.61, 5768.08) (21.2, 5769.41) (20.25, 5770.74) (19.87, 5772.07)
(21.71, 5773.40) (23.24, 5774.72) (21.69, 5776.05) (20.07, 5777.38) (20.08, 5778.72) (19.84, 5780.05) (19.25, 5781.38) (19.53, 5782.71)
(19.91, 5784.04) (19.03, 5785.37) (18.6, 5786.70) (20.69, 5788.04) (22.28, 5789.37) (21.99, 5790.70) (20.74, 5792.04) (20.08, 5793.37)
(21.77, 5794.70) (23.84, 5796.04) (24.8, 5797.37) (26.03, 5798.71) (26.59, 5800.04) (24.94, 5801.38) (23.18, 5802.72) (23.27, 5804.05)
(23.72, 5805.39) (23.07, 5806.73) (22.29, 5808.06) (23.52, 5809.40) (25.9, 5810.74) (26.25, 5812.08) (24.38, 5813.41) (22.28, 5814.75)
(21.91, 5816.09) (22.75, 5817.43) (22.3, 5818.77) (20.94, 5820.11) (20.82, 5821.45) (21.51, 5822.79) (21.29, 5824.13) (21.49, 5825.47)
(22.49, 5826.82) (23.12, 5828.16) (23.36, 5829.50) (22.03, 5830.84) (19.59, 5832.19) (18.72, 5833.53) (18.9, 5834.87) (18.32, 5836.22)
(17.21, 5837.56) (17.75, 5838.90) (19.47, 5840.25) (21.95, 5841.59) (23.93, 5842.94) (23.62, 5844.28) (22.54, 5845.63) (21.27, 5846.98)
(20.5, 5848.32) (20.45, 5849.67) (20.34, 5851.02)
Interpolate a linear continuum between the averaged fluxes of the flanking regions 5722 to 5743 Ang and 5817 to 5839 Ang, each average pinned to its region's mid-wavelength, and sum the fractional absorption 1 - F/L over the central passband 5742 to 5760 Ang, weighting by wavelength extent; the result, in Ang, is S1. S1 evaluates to 2.2 Ang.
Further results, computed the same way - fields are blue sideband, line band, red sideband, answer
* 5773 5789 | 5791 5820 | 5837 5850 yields -4.1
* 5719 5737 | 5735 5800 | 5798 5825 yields 5.0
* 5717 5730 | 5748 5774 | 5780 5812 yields 1.1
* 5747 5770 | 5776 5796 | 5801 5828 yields 1.7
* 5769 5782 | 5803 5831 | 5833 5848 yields -3.2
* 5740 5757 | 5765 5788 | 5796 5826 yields 0.7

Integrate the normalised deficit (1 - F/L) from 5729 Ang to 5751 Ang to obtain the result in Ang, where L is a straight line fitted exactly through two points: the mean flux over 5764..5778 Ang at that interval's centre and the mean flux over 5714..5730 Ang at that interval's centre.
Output 2.3 Ang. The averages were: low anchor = 24.3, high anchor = 21.9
